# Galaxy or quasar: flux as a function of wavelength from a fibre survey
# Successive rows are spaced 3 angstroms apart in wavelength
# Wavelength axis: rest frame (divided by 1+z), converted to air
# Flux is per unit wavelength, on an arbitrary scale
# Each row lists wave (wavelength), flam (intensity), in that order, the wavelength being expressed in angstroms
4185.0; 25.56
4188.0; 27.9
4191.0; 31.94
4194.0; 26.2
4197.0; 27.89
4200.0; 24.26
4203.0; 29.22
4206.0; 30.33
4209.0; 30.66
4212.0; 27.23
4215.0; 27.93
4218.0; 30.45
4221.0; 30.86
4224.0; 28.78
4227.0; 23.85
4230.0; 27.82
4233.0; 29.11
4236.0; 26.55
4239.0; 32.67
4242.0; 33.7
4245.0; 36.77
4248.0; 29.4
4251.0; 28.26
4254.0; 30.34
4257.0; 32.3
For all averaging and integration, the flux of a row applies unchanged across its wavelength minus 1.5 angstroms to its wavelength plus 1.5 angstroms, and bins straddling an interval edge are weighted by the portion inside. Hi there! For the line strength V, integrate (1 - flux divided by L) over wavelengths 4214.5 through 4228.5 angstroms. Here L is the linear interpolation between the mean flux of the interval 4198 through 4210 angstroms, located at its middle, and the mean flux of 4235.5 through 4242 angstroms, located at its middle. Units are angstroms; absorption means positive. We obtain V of 0.6 angstroms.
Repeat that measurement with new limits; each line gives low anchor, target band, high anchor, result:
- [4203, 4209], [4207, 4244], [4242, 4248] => 3.32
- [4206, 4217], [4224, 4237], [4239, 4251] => 1.65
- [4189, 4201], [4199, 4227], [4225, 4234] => -1.41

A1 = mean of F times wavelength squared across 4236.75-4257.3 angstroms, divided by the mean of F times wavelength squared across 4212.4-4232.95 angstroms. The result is 1.13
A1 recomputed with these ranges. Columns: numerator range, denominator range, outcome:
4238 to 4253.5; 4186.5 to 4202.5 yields 1.18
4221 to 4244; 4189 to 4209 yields 1.04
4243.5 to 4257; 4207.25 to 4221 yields 1.09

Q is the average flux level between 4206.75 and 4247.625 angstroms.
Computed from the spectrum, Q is 29.7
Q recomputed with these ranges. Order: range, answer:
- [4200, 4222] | 29.1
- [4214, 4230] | 28.3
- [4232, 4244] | 30.8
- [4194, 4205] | 27.1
